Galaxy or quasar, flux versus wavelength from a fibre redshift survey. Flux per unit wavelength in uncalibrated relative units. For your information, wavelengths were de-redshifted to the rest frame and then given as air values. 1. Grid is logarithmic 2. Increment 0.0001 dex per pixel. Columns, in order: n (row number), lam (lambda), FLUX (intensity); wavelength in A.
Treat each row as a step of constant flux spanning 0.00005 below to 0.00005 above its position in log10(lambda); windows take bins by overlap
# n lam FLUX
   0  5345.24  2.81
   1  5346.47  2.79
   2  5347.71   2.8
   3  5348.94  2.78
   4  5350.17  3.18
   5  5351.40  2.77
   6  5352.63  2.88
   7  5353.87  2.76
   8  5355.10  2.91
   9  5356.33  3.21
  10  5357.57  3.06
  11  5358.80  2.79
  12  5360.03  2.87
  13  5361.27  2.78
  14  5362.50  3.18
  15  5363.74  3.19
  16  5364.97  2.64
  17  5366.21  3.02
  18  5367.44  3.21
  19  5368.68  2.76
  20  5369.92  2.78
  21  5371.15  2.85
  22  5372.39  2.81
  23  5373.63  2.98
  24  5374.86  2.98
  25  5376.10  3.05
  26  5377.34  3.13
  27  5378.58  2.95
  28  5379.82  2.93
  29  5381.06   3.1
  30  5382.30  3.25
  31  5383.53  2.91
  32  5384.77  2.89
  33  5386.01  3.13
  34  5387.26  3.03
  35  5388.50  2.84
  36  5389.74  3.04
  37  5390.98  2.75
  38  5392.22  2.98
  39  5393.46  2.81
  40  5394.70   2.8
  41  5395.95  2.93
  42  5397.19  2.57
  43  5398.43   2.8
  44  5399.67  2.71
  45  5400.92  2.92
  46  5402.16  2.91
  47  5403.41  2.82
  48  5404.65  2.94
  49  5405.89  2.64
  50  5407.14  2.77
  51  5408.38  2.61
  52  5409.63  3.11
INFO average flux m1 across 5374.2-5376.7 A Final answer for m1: 3.02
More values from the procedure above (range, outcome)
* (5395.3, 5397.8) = 2.75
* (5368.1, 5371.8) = 2.8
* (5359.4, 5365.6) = 2.93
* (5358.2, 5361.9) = 2.82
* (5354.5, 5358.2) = 3.06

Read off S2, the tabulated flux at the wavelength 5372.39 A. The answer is 2.81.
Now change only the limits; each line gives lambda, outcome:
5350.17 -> 3.18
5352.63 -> 2.88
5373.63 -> 2.98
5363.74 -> 3.19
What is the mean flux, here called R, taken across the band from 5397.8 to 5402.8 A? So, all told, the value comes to 2.83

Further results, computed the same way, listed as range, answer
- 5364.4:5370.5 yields 2.88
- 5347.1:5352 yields 2.89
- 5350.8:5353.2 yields 2.83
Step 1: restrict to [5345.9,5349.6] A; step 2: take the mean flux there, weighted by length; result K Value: 2.79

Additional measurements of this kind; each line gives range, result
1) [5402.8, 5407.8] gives 2.8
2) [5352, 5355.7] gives 2.85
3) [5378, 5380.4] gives 2.94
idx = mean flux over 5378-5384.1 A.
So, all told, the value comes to 3.03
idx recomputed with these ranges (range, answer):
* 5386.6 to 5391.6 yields 2.91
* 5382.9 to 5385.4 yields 2.91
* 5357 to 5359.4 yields 2.93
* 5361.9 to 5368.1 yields 3.04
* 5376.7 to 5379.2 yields 3.03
